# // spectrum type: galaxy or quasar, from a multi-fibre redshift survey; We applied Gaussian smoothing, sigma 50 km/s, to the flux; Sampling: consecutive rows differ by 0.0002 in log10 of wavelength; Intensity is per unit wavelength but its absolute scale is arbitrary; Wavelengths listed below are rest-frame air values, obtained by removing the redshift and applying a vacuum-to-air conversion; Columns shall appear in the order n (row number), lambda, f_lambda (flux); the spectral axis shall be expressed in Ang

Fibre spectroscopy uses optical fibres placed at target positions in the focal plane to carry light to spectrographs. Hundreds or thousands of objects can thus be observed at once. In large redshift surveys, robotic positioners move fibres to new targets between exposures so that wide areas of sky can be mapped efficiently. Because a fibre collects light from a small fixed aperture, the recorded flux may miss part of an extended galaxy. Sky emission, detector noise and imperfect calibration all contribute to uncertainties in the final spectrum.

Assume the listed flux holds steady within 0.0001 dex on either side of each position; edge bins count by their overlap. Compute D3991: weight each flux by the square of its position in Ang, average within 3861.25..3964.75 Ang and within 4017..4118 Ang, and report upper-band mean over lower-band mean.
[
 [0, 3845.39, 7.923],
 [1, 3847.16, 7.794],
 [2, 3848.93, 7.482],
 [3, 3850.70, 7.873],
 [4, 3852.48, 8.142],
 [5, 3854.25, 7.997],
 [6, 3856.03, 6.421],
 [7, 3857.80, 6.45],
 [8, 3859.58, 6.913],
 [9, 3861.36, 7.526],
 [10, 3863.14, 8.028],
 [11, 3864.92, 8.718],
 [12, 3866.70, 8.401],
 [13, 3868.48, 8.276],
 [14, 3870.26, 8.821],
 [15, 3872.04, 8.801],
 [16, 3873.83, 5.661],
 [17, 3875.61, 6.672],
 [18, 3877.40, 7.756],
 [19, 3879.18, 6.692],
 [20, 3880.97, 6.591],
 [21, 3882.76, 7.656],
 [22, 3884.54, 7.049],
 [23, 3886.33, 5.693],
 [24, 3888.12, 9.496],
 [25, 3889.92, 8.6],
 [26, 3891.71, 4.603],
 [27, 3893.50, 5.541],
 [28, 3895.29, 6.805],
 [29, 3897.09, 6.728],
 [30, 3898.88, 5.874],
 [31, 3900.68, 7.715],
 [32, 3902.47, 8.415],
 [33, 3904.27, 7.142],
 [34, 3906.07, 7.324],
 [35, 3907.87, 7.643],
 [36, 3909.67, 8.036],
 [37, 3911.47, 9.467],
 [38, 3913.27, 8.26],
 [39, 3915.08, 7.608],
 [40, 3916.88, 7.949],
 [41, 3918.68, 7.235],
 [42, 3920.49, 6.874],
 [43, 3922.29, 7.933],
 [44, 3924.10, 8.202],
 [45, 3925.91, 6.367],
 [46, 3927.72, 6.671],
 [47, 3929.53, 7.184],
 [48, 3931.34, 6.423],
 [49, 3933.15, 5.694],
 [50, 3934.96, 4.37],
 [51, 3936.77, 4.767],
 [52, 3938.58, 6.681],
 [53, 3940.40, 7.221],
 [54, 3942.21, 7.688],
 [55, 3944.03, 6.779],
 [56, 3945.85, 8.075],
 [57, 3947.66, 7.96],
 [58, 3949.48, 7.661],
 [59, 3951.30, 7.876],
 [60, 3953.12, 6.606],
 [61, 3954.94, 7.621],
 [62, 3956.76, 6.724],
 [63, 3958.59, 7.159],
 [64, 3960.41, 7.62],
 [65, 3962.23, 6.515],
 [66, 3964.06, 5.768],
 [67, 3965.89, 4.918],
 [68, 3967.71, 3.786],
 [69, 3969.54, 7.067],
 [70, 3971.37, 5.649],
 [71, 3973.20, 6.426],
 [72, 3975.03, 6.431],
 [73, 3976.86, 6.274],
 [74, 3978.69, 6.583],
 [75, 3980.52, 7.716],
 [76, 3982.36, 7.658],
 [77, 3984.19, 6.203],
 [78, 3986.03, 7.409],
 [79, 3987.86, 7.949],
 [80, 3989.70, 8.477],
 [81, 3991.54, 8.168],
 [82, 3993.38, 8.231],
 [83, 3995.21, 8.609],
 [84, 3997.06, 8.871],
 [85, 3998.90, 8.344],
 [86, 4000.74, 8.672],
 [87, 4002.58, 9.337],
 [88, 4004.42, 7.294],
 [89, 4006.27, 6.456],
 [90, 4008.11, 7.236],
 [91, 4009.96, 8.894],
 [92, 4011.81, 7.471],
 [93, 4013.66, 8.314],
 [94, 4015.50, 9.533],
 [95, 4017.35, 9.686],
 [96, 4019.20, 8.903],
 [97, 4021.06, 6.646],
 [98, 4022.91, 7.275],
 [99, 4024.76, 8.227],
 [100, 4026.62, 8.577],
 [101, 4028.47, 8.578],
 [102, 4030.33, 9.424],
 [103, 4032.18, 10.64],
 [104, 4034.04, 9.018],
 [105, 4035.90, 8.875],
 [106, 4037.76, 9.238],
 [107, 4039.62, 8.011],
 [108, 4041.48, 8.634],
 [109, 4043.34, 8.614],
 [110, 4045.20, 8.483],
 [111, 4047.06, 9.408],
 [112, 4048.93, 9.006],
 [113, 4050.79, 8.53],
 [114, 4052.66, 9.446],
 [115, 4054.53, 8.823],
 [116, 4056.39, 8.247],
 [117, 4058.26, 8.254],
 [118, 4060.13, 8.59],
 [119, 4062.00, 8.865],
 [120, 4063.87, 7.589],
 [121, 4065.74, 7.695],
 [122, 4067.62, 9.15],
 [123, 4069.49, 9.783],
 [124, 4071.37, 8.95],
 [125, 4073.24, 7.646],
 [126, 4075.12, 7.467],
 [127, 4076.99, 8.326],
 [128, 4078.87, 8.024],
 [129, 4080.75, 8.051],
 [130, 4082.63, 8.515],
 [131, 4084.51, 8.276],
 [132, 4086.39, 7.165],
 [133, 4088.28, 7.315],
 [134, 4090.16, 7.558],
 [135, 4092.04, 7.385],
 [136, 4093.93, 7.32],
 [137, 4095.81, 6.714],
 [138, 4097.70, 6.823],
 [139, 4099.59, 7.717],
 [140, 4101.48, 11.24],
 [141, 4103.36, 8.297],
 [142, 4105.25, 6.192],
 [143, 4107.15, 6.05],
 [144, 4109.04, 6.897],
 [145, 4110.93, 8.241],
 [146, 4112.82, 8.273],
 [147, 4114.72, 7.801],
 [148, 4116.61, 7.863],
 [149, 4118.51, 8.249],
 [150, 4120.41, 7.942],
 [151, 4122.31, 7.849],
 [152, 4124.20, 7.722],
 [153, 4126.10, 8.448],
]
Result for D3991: 1.2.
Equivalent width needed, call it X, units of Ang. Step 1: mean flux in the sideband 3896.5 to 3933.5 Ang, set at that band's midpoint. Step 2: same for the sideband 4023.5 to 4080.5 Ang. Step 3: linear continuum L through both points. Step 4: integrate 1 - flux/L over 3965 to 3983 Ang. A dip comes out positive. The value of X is 3.9 Ang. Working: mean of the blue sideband 7.4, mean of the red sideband 8.65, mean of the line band 6.23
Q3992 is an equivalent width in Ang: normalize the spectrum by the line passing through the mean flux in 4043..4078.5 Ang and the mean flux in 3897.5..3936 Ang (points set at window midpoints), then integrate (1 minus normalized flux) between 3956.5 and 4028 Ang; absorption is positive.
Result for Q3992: 4.2 Ang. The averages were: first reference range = 7.24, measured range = 7.48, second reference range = 8.56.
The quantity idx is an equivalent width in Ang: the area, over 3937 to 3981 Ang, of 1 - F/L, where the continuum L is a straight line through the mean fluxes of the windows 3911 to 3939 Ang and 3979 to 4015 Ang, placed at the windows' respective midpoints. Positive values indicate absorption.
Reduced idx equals 4.0 Ang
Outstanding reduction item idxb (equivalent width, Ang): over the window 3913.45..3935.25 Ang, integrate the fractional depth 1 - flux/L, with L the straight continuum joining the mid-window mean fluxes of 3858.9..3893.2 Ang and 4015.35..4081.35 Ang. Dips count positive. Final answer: 2.2 Ang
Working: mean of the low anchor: 7.44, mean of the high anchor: 8.61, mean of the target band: 6.99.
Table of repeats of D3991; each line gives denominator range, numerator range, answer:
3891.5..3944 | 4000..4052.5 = 1.29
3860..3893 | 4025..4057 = 1.30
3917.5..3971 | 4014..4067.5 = 1.35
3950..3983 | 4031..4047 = 1.41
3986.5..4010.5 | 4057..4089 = 1.04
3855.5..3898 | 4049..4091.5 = 1.26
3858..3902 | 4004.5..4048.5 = 1.26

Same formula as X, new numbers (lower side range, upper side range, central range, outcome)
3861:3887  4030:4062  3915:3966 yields 7.1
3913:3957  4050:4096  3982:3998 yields -1.0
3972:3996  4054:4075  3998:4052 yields -4.1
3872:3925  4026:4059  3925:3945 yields 3.5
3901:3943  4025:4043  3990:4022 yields 0.9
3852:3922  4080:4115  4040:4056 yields -2.5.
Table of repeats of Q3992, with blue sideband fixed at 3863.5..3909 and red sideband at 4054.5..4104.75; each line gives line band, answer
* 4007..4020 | -1.2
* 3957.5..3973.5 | 3.2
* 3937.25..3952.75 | 0.4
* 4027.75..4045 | -2.3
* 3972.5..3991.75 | 1.3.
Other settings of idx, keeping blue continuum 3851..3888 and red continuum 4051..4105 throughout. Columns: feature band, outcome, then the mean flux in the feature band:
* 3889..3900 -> 1.69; 6.39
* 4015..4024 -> -0.43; 8.35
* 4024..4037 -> -1.71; 9.06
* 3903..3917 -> -0.63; 7.94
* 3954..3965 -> 1.23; 6.89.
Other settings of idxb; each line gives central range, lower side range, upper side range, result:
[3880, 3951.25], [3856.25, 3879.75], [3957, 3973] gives -3.10 Ang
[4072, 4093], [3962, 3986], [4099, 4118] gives -0.70 Ang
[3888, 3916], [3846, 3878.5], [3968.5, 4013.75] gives 0.83 Ang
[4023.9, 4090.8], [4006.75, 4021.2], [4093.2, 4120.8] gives -3.87 Ang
